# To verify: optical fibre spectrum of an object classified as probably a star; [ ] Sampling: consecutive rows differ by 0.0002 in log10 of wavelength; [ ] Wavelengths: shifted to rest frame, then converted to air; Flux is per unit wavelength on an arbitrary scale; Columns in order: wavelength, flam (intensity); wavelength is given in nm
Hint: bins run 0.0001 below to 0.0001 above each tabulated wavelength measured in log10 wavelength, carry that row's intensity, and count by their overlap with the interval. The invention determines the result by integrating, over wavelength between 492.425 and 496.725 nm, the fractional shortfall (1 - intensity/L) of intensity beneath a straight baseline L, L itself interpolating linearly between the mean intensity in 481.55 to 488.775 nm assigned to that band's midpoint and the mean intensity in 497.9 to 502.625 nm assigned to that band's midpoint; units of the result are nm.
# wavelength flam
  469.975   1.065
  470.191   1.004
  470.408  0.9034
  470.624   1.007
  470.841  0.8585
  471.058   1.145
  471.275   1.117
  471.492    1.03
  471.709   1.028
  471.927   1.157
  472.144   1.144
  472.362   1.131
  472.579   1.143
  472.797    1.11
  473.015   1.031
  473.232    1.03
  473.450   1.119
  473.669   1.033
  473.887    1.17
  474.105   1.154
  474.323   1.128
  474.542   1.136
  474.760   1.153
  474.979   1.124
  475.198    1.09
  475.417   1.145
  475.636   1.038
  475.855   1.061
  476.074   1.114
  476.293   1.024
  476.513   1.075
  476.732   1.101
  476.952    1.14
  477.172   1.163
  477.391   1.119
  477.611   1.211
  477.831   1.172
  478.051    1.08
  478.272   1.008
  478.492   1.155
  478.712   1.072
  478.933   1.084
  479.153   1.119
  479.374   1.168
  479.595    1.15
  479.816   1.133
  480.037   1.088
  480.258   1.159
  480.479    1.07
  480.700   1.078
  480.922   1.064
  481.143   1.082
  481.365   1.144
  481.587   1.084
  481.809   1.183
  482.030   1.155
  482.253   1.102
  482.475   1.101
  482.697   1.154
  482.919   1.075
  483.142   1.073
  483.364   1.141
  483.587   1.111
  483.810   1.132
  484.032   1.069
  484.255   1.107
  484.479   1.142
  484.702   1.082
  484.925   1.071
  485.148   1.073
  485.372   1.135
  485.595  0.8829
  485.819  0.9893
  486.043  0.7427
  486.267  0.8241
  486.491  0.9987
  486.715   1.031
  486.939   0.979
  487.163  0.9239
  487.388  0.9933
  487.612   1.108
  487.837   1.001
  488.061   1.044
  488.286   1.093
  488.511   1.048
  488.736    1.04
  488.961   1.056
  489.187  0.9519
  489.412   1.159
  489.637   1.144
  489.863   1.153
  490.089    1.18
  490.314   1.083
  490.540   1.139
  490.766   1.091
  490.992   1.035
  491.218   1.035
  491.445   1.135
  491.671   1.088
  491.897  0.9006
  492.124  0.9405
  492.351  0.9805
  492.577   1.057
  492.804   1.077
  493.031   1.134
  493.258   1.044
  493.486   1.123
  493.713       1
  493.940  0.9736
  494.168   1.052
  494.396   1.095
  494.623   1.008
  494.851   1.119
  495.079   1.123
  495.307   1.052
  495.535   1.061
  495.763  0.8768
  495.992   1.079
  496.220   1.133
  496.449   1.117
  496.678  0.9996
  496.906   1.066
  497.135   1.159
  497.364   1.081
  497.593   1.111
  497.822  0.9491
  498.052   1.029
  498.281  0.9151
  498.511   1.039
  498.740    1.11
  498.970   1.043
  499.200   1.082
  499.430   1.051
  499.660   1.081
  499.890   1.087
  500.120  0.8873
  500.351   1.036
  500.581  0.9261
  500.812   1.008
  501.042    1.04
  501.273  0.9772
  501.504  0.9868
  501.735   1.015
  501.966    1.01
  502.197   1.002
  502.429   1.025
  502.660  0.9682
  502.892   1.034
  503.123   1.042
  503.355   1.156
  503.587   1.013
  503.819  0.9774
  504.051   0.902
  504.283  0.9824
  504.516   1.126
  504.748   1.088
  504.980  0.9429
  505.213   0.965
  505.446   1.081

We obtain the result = -0.13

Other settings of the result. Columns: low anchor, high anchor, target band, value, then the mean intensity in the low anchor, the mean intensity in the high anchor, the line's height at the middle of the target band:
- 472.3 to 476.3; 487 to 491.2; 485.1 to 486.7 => 0.187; 1.1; 1.07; 1.08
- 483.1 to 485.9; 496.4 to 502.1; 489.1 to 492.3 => -0.043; 1.08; 1.03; 1.06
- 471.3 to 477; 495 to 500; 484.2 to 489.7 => 0.271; 1.1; 1.06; 1.08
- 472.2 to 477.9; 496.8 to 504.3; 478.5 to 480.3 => -0.041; 1.11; 1.02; 1.1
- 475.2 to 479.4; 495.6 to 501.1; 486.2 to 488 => 0.145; 1.11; 1.04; 1.07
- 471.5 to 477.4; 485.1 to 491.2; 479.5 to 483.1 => -0.149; 1.1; 1.03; 1.07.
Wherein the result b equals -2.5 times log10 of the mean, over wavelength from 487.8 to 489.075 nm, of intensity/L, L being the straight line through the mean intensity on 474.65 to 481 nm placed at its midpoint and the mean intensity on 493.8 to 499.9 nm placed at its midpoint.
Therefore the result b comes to 0.03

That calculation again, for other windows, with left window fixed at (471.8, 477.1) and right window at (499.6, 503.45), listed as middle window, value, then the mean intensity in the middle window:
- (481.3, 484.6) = -0.04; 1.12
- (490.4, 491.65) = -0.04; 1.09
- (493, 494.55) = -0.01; 1.05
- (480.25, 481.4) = -0.01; 1.09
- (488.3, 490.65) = -0.04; 1.1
